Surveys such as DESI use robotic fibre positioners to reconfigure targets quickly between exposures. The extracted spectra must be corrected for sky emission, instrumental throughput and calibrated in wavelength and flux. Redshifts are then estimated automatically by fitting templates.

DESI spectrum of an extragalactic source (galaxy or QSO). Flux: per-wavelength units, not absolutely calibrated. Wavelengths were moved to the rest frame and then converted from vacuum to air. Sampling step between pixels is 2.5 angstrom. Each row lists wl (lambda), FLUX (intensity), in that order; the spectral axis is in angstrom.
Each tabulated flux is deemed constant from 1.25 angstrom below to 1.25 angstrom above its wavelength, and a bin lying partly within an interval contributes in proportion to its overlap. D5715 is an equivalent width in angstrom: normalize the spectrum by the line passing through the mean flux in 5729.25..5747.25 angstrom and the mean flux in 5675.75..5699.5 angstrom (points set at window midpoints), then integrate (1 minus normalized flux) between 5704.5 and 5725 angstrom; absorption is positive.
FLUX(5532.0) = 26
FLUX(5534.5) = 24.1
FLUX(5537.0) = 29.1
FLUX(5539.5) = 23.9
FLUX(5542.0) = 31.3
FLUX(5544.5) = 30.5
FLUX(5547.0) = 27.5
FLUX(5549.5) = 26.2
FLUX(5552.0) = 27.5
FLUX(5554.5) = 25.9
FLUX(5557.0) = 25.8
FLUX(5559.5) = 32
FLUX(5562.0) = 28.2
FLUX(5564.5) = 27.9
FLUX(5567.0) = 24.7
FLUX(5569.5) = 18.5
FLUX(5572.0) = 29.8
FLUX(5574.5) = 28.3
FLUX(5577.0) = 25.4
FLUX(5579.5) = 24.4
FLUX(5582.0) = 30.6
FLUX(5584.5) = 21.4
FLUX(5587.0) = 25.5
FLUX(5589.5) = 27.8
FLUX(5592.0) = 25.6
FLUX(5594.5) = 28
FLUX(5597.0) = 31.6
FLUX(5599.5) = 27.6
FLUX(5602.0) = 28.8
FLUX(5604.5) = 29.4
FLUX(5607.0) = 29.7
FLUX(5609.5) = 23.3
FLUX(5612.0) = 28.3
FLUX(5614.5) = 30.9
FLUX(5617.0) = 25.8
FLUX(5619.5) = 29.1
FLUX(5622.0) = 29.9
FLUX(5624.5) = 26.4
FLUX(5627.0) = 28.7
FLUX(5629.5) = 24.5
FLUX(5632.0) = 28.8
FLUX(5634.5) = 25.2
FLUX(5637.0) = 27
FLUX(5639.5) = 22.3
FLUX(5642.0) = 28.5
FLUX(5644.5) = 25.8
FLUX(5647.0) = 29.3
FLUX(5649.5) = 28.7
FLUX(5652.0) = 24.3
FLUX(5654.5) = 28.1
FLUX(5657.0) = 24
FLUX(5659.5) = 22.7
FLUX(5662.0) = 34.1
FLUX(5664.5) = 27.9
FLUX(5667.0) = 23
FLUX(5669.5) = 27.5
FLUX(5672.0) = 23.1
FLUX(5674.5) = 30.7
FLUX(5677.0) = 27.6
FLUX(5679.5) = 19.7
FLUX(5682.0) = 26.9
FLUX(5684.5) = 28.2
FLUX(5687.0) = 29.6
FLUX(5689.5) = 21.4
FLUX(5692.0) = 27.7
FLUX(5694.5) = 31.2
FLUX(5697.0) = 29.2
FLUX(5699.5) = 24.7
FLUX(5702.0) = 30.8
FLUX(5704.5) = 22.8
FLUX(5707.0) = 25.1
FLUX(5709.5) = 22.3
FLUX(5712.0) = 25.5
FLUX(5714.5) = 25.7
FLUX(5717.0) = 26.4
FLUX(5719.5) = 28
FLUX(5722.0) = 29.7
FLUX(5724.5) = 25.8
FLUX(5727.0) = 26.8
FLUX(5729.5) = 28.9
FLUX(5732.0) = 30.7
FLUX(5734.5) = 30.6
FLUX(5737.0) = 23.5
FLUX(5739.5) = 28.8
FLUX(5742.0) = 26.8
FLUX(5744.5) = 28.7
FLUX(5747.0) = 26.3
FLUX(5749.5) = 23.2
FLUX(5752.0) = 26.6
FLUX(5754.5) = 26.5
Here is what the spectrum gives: 1.2 angstrom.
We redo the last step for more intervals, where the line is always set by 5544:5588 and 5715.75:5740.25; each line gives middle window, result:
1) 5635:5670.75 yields 0.9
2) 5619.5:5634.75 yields -0.2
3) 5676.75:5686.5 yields 0.6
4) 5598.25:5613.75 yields -0.6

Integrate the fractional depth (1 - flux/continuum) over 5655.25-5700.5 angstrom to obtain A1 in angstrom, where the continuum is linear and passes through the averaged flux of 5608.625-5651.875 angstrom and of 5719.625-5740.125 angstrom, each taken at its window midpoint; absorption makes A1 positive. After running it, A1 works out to 1.6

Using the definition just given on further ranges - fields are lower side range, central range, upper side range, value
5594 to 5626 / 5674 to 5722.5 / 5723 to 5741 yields 2.54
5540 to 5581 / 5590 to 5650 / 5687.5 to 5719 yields -2.04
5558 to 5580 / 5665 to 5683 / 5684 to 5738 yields 0.90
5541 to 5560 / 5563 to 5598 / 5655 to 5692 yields 1.67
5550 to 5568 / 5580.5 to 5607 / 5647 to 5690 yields -0.56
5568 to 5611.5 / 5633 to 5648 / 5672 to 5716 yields 0.13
